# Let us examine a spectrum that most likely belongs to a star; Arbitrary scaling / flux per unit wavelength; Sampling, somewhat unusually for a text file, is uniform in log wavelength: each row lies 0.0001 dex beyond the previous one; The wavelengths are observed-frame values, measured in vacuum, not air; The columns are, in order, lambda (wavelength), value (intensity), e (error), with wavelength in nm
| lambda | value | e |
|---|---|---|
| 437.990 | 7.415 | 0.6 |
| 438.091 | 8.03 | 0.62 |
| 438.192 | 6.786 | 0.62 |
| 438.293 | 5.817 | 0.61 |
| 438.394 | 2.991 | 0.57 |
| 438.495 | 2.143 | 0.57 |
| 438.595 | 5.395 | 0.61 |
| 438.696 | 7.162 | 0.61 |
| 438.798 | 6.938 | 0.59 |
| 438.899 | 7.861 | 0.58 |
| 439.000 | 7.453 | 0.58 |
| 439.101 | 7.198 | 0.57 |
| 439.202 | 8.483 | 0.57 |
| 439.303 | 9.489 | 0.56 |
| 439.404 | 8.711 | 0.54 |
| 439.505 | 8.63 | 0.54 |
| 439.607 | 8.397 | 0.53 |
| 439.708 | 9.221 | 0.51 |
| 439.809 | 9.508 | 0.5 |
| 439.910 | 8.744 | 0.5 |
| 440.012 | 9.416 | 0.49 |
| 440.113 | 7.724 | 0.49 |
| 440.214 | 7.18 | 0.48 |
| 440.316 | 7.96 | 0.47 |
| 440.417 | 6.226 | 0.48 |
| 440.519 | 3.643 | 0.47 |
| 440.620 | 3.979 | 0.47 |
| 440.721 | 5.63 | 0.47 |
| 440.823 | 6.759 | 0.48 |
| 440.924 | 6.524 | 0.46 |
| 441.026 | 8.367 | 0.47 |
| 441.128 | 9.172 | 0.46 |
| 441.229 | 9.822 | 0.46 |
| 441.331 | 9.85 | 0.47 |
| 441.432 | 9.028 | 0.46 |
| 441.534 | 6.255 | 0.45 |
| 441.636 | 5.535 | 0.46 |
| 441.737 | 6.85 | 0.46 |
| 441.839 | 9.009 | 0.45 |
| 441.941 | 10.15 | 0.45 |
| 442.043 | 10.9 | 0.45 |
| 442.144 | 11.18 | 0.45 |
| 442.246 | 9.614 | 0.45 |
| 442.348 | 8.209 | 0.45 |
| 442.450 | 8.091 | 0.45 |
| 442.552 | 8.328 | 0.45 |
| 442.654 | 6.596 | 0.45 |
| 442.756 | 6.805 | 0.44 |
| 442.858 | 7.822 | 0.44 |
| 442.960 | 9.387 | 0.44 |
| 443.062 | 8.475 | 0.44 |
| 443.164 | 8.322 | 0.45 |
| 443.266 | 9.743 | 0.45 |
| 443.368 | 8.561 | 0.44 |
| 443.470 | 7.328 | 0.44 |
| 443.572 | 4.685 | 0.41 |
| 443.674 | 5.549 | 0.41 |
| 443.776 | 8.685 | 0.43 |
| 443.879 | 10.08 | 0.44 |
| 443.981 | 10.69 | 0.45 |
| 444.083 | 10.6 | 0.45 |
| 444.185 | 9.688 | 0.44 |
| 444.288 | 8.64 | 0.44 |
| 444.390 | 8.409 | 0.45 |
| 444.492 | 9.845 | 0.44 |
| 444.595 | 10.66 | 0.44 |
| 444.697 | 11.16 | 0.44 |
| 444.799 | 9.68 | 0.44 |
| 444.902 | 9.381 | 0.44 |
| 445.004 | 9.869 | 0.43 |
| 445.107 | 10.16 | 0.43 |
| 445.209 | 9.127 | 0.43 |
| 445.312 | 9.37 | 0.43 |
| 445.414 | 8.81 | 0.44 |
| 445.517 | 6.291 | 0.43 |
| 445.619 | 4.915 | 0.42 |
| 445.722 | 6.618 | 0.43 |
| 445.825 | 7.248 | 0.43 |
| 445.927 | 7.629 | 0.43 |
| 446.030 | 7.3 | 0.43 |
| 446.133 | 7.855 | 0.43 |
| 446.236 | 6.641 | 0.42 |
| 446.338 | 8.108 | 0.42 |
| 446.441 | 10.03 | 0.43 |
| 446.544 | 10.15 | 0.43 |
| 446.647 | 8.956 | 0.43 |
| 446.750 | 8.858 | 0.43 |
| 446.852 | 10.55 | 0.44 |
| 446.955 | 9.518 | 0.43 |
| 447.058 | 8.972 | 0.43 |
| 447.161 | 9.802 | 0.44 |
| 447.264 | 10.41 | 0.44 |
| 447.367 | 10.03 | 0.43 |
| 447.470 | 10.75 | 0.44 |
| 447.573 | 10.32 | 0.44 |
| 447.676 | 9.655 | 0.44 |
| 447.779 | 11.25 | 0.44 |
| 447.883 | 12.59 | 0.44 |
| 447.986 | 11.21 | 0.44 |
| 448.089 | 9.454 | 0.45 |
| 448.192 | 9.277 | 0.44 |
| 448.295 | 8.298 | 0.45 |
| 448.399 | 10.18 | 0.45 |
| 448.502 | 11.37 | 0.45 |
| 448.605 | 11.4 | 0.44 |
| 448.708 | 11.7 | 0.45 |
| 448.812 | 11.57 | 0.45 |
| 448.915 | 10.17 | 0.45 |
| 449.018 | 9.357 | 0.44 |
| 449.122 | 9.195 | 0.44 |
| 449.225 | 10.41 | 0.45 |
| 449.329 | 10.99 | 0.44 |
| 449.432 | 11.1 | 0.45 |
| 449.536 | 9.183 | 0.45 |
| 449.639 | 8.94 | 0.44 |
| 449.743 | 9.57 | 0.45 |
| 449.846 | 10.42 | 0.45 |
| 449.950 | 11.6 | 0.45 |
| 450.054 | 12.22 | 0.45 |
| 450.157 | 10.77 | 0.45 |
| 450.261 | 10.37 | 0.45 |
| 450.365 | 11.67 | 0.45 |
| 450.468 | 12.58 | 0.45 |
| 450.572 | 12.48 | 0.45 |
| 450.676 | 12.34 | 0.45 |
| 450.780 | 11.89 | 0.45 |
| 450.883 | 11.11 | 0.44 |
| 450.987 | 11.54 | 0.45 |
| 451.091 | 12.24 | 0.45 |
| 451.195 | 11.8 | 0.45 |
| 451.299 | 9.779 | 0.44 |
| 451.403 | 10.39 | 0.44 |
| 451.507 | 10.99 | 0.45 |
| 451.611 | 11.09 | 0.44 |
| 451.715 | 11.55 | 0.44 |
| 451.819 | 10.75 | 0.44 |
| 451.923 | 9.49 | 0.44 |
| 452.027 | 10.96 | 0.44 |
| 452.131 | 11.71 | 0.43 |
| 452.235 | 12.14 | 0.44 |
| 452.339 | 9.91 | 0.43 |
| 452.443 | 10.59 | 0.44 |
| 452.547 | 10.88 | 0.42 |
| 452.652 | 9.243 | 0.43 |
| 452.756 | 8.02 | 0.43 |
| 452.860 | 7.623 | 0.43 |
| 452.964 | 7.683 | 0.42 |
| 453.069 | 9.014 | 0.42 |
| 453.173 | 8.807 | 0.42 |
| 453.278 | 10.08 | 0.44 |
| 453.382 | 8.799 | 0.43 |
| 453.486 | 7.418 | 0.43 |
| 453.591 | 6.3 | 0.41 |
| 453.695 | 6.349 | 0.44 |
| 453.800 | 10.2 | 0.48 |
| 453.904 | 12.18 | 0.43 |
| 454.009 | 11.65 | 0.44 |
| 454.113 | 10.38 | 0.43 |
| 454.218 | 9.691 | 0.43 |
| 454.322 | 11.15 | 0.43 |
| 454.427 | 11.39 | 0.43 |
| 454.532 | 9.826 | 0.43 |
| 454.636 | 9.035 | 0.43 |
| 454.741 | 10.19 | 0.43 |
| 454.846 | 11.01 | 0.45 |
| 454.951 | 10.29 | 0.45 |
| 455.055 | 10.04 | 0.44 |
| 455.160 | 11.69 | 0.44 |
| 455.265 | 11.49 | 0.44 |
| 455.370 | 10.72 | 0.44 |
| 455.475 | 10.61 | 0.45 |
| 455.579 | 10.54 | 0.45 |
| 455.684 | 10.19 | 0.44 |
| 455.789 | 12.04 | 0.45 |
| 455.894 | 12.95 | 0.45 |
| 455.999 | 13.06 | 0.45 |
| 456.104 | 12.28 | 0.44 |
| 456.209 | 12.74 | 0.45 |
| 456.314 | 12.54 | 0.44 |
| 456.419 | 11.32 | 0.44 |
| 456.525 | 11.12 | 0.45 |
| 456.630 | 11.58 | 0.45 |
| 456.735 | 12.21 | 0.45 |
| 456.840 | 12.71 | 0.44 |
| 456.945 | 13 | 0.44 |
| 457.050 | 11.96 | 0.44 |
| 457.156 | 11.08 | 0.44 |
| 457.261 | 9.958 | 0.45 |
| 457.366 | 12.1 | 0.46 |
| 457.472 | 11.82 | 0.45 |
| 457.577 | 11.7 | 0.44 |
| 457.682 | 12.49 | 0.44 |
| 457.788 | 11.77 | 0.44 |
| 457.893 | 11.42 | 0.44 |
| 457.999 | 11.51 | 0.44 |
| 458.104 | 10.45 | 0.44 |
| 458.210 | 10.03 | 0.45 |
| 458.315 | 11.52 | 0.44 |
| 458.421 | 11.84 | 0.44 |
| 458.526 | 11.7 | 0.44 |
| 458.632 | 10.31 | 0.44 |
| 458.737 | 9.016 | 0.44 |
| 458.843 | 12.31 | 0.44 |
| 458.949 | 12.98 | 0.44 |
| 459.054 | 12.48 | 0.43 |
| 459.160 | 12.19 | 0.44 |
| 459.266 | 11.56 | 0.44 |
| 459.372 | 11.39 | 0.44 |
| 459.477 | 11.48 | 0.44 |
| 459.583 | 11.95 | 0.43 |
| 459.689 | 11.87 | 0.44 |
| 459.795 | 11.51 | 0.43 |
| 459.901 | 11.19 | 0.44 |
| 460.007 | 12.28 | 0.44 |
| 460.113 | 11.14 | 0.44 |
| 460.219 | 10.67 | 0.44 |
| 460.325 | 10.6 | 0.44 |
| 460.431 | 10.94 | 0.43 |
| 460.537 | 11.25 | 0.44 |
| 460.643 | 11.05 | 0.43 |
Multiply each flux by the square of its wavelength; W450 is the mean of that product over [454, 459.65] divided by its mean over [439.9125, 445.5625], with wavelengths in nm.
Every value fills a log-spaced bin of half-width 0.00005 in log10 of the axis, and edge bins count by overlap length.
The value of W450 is 1.45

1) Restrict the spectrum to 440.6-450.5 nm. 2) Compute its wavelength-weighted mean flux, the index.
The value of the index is 9.18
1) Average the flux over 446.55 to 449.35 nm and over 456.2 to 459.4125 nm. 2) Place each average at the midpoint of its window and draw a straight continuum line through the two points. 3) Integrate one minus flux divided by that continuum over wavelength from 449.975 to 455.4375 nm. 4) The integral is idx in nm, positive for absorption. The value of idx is 0.232 nm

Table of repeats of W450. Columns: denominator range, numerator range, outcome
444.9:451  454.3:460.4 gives 1.20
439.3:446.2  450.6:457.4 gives 1.36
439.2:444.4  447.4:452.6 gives 1.37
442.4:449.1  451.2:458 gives 1.22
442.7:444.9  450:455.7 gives 1.23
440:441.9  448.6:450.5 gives 1.52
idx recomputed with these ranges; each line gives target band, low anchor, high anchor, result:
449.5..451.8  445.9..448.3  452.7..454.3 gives -0.47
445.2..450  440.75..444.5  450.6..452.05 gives 0.24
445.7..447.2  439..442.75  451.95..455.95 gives 0.06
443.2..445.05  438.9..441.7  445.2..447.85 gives -0.14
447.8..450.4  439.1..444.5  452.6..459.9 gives -0.26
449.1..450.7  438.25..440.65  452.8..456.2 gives -0.28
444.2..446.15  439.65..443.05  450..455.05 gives 0.04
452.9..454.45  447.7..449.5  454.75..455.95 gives 0.22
